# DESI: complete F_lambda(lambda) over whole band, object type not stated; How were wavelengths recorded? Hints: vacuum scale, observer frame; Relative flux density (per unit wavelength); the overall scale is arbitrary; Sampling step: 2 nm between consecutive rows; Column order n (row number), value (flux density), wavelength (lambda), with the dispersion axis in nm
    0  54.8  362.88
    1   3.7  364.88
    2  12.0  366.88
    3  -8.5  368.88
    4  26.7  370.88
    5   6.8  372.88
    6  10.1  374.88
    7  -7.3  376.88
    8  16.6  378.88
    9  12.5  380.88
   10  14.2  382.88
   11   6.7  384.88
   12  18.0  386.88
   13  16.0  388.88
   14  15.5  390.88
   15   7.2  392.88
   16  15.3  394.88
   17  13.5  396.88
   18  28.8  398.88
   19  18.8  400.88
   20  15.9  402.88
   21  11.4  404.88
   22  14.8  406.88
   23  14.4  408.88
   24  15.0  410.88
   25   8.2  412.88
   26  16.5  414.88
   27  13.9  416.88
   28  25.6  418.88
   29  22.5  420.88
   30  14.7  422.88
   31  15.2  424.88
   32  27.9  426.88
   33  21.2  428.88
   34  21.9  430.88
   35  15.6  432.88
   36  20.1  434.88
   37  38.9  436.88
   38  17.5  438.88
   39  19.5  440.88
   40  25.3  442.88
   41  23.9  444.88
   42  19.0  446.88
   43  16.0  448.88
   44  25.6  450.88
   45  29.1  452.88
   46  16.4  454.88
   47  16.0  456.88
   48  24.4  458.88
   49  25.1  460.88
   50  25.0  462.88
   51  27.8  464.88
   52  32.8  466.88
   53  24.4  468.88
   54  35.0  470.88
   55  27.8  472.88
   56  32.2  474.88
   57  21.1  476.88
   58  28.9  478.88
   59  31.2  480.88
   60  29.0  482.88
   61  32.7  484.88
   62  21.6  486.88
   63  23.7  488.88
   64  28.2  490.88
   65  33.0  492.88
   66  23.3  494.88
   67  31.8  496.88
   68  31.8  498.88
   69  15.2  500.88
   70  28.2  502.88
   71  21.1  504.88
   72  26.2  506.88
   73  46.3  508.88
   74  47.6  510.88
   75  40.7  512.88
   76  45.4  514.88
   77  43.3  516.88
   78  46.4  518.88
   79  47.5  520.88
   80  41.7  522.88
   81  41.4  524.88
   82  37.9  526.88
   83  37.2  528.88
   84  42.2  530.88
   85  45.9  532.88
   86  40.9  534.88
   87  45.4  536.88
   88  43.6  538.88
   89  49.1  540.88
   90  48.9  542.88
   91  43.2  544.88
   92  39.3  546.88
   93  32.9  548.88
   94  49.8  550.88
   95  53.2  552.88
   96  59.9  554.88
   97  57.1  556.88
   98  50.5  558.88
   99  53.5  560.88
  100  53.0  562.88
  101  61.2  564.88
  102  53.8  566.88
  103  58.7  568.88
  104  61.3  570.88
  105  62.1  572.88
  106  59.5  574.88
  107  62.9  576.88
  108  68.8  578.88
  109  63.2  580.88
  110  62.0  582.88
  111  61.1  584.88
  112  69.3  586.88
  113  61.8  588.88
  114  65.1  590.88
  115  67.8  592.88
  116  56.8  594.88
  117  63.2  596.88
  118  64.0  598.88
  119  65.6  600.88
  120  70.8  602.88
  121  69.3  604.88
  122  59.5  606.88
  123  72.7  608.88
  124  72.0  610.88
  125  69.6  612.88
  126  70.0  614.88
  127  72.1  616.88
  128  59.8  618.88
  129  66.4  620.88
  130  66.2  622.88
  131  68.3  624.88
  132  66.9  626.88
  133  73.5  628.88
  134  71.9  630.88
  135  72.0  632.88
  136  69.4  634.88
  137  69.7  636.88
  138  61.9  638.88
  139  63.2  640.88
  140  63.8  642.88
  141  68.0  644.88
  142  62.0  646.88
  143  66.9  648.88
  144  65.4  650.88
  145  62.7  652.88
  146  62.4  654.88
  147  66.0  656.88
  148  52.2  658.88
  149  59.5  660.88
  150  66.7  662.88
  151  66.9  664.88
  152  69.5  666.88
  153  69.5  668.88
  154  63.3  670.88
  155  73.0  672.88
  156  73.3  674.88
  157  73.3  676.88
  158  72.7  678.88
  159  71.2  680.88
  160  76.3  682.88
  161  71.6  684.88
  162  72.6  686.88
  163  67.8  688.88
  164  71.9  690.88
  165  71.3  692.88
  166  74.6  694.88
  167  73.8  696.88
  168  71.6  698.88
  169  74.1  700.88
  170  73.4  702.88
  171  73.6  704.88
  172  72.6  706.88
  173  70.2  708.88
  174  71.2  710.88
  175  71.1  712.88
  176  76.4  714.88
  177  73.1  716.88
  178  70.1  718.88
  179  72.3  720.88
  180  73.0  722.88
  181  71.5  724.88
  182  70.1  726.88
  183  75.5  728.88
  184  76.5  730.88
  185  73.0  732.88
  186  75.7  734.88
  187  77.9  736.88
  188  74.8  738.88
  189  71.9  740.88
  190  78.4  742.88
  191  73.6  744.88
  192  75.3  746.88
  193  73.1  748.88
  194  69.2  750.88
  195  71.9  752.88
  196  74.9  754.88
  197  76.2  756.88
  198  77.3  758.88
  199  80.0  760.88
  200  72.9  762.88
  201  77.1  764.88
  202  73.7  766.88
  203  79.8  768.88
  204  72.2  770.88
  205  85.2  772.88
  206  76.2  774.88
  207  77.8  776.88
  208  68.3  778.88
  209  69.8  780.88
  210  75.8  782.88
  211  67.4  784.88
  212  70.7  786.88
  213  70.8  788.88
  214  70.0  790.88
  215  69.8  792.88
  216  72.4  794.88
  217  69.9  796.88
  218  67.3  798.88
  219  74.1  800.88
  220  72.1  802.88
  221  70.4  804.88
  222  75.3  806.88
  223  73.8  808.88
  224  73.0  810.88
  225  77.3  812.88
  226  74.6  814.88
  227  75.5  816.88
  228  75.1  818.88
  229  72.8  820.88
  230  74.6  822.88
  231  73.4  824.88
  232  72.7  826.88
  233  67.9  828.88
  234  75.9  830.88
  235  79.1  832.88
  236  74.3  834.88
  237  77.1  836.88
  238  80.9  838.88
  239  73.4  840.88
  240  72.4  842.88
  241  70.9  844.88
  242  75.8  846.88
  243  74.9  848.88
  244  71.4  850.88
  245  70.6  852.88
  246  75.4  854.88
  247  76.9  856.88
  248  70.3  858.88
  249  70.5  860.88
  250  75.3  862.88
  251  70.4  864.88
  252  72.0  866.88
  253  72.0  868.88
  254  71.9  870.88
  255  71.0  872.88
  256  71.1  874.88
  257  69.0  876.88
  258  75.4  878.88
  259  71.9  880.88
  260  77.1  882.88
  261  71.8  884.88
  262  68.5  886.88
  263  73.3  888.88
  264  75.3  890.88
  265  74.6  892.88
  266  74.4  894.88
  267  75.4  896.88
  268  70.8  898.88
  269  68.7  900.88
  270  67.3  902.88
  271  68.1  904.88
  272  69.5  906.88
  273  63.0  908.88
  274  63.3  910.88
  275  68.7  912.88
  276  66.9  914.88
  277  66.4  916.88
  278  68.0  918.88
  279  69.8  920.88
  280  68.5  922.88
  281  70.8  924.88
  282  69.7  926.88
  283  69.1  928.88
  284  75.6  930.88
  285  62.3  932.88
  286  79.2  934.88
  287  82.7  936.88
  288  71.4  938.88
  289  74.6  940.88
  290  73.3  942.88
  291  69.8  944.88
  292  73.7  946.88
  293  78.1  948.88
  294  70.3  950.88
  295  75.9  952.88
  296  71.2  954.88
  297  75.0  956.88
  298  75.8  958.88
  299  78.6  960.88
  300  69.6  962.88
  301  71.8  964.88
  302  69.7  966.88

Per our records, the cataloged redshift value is 0.27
